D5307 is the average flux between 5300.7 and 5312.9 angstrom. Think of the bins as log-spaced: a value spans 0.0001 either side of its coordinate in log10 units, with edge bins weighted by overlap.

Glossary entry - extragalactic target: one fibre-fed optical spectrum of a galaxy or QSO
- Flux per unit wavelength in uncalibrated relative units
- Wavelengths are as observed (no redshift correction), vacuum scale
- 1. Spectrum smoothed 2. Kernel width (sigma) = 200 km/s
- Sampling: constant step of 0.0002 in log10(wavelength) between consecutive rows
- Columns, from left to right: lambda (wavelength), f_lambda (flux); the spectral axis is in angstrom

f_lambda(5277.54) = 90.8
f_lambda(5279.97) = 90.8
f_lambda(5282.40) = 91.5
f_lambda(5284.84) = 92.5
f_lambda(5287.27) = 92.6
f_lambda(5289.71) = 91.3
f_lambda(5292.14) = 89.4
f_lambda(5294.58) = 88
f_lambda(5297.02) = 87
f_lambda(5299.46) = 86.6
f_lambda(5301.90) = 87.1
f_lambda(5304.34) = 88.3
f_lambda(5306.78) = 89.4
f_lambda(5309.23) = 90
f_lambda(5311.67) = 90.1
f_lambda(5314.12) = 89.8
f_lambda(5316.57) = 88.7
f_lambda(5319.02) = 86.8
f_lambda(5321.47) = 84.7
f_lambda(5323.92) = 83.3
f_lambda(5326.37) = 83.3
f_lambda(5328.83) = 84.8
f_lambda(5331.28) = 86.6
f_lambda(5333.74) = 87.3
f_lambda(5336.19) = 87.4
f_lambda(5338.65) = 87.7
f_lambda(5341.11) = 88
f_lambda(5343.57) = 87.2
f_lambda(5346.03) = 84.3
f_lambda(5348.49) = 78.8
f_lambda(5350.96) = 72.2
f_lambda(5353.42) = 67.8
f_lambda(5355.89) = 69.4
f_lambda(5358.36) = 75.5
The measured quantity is 89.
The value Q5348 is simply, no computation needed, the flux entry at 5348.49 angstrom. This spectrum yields 78.8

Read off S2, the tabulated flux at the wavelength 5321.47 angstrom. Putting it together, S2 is 84.7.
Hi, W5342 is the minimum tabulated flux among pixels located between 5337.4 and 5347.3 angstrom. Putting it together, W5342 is 84.3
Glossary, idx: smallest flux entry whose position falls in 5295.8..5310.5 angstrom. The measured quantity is 86.6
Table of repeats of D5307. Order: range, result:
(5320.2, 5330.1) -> 84.1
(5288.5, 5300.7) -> 88.5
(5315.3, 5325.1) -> 85.9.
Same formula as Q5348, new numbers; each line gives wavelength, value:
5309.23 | 90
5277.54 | 90.8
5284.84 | 92.5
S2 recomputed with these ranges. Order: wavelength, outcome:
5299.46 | 86.6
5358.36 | 75.5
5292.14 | 89.4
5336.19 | 87.4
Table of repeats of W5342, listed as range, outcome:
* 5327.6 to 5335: 84.8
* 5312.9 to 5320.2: 86.8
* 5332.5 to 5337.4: 87.3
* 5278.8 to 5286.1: 90.8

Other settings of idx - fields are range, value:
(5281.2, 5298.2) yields 87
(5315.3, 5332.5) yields 83.3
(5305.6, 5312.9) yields 89.4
